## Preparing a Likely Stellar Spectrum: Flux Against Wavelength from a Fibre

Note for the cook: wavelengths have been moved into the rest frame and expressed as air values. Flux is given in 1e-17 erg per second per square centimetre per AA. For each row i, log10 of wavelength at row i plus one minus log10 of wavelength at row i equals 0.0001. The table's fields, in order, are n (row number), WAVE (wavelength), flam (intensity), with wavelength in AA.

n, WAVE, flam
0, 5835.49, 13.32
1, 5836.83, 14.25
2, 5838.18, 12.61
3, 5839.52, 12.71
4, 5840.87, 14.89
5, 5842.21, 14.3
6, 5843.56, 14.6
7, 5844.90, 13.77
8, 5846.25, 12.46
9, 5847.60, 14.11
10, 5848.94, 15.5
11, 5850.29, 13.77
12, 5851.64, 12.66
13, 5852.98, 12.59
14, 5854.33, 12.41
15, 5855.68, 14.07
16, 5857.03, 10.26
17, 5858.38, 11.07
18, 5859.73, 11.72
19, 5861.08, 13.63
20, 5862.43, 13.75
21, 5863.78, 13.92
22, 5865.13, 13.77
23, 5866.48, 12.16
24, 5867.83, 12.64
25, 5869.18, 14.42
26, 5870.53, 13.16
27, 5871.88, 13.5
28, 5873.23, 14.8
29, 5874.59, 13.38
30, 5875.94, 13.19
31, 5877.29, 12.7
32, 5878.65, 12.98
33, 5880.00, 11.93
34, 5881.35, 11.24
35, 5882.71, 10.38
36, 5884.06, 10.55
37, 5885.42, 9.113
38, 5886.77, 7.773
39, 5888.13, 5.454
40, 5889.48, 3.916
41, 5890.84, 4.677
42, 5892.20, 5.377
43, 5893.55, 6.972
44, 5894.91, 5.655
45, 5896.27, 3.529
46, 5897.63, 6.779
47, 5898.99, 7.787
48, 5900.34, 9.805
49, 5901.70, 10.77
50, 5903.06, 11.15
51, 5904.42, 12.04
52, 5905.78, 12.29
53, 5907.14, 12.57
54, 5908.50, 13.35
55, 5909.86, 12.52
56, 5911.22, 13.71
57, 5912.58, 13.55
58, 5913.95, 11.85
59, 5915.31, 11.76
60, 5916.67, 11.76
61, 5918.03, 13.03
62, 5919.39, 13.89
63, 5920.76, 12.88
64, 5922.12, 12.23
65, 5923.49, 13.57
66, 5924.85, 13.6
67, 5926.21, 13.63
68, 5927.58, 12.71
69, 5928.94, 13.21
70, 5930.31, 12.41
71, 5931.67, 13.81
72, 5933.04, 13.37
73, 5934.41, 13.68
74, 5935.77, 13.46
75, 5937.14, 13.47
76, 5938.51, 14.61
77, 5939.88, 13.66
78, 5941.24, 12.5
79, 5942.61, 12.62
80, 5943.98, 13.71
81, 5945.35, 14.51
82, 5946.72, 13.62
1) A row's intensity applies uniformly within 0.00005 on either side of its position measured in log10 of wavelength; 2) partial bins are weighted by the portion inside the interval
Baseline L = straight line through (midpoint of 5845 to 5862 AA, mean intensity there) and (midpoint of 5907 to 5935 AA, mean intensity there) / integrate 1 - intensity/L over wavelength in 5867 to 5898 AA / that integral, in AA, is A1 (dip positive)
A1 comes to 7.56 AA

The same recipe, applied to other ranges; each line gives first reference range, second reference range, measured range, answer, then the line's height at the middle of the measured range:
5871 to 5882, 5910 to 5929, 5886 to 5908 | 8.5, 13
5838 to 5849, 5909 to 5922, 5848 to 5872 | 1.0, 13.6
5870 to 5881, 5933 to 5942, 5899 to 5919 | 2.0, 13.4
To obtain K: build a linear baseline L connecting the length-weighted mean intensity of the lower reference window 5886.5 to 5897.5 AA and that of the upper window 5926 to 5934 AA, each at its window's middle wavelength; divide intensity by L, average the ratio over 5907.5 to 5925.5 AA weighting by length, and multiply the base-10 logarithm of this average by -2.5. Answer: -0.24 mag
